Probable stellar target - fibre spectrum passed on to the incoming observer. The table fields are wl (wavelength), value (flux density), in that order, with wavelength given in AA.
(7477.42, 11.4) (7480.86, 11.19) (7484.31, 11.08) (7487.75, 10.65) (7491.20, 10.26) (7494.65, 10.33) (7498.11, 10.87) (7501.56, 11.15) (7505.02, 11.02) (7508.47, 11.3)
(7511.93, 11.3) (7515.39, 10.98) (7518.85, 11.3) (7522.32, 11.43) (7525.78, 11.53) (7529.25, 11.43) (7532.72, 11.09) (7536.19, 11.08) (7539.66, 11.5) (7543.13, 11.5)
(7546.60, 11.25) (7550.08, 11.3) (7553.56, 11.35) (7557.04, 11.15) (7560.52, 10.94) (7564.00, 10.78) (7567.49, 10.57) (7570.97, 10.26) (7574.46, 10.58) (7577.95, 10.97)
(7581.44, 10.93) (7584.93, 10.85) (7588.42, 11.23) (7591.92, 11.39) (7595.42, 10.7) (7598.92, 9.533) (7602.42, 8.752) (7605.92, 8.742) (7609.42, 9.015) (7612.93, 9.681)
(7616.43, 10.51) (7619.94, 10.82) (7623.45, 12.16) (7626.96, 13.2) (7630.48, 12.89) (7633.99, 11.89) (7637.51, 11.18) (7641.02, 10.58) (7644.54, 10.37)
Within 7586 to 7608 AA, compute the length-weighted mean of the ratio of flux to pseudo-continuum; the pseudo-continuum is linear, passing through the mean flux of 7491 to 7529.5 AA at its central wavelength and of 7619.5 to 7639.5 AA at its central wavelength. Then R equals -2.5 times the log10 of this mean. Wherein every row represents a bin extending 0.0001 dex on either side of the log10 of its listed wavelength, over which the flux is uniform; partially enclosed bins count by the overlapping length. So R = 0.174 mag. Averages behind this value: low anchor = 11.1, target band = 10.1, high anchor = 12.1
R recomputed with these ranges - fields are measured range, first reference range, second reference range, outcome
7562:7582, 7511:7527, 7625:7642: 0.09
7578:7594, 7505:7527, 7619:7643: 0.05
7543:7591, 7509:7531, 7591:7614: -0.06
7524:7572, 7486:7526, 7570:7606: -0.04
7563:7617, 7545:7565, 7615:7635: 0.13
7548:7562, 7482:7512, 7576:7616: -0.07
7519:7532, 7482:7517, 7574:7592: -0.05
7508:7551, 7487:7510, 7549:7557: -0.02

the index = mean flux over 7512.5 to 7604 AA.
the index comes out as 10.9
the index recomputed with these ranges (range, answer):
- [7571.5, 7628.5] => 10.6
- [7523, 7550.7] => 11.3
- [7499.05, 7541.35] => 11.3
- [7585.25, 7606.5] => 10.2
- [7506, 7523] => 11.2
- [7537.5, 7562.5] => 11.3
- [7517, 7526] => 11.4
